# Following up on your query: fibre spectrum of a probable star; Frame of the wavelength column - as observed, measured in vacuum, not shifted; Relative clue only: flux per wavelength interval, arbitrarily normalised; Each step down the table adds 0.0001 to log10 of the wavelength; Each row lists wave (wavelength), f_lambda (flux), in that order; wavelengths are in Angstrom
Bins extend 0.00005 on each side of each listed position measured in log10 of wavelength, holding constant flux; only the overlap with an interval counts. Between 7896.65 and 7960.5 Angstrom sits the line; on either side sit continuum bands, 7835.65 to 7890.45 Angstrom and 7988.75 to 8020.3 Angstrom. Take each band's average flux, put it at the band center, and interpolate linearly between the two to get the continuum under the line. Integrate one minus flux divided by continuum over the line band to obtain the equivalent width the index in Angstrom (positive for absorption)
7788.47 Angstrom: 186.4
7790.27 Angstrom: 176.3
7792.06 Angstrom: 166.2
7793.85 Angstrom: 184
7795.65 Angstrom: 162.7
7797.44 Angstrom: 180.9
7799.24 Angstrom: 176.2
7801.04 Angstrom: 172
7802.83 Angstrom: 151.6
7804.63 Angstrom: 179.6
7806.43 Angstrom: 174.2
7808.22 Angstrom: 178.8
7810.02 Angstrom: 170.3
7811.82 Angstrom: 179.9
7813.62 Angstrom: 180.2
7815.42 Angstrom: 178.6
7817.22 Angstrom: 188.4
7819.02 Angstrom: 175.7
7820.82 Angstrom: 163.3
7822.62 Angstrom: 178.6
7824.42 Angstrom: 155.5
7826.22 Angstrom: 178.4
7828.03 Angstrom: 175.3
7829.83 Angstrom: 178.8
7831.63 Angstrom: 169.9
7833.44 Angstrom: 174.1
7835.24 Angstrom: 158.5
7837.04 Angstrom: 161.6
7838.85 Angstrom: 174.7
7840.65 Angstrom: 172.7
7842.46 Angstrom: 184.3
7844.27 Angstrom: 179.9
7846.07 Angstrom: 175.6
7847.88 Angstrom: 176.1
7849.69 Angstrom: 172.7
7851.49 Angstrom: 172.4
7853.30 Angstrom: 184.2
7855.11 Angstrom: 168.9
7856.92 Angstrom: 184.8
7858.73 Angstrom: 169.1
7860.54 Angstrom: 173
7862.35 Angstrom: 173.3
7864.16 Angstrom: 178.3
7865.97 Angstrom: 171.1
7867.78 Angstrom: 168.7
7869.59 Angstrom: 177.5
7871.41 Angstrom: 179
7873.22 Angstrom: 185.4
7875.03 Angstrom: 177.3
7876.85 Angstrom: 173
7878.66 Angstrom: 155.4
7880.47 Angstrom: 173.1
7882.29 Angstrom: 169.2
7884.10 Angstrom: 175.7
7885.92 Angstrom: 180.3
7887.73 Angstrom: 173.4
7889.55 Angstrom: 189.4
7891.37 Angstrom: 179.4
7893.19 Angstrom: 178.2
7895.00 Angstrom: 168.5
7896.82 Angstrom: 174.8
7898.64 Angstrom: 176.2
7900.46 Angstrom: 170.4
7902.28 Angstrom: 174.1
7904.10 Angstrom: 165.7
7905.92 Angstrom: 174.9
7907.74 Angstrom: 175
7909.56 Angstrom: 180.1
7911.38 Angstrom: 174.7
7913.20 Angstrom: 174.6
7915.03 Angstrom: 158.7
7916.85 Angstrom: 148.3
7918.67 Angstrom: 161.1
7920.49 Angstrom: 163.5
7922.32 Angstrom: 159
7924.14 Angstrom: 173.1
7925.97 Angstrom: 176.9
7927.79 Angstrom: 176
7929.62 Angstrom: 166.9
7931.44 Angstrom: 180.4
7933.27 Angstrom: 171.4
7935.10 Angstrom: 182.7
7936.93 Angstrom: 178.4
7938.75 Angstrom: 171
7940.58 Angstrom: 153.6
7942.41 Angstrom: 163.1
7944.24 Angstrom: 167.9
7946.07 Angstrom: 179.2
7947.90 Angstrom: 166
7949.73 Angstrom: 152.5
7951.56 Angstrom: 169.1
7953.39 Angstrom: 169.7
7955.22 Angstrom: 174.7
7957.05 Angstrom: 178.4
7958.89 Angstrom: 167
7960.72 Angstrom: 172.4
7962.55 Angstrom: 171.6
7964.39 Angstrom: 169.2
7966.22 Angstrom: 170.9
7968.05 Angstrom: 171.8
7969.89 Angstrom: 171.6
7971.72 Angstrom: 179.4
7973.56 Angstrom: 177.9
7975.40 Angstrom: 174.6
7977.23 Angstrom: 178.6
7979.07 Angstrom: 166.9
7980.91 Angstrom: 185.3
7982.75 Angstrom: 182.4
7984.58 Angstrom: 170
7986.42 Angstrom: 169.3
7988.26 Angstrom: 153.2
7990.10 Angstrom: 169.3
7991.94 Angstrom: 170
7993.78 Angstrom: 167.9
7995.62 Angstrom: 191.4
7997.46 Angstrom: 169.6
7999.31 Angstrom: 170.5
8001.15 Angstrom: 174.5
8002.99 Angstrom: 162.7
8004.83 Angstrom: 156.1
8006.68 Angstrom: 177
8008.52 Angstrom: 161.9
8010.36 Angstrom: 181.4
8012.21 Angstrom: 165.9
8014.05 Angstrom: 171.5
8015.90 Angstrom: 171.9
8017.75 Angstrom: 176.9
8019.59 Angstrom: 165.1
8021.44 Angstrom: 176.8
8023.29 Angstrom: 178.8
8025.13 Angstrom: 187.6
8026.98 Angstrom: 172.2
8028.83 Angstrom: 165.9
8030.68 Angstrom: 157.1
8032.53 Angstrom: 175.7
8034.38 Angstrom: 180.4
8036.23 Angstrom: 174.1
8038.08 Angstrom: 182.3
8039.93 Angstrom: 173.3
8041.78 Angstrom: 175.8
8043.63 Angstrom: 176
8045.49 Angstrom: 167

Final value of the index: 1.1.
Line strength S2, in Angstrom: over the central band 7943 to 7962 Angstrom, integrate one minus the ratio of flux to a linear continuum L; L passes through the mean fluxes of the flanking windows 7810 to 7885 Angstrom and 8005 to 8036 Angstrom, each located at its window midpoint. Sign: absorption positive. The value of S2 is 0.39 Angstrom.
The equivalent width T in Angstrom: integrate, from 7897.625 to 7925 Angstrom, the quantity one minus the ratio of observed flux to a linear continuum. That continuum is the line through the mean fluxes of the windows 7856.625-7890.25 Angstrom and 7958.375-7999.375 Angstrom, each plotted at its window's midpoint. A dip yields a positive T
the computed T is 0.86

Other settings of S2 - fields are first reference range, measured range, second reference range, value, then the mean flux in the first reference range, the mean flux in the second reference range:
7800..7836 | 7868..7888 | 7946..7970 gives -0.30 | 173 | 170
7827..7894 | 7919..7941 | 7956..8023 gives 0.26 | 175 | 172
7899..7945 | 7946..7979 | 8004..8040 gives -0.14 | 170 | 173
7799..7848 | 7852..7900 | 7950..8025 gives -0.58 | 174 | 172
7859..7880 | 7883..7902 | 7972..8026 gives -0.32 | 174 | 173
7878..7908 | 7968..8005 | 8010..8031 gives 0.15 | 174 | 173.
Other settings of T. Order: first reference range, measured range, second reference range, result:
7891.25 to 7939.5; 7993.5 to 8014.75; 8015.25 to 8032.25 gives 0.18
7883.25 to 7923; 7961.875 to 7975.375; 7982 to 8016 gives -0.21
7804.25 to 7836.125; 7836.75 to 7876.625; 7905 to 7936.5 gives -0.63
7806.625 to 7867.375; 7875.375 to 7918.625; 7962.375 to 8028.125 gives 0.39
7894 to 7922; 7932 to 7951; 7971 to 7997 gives 0.27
